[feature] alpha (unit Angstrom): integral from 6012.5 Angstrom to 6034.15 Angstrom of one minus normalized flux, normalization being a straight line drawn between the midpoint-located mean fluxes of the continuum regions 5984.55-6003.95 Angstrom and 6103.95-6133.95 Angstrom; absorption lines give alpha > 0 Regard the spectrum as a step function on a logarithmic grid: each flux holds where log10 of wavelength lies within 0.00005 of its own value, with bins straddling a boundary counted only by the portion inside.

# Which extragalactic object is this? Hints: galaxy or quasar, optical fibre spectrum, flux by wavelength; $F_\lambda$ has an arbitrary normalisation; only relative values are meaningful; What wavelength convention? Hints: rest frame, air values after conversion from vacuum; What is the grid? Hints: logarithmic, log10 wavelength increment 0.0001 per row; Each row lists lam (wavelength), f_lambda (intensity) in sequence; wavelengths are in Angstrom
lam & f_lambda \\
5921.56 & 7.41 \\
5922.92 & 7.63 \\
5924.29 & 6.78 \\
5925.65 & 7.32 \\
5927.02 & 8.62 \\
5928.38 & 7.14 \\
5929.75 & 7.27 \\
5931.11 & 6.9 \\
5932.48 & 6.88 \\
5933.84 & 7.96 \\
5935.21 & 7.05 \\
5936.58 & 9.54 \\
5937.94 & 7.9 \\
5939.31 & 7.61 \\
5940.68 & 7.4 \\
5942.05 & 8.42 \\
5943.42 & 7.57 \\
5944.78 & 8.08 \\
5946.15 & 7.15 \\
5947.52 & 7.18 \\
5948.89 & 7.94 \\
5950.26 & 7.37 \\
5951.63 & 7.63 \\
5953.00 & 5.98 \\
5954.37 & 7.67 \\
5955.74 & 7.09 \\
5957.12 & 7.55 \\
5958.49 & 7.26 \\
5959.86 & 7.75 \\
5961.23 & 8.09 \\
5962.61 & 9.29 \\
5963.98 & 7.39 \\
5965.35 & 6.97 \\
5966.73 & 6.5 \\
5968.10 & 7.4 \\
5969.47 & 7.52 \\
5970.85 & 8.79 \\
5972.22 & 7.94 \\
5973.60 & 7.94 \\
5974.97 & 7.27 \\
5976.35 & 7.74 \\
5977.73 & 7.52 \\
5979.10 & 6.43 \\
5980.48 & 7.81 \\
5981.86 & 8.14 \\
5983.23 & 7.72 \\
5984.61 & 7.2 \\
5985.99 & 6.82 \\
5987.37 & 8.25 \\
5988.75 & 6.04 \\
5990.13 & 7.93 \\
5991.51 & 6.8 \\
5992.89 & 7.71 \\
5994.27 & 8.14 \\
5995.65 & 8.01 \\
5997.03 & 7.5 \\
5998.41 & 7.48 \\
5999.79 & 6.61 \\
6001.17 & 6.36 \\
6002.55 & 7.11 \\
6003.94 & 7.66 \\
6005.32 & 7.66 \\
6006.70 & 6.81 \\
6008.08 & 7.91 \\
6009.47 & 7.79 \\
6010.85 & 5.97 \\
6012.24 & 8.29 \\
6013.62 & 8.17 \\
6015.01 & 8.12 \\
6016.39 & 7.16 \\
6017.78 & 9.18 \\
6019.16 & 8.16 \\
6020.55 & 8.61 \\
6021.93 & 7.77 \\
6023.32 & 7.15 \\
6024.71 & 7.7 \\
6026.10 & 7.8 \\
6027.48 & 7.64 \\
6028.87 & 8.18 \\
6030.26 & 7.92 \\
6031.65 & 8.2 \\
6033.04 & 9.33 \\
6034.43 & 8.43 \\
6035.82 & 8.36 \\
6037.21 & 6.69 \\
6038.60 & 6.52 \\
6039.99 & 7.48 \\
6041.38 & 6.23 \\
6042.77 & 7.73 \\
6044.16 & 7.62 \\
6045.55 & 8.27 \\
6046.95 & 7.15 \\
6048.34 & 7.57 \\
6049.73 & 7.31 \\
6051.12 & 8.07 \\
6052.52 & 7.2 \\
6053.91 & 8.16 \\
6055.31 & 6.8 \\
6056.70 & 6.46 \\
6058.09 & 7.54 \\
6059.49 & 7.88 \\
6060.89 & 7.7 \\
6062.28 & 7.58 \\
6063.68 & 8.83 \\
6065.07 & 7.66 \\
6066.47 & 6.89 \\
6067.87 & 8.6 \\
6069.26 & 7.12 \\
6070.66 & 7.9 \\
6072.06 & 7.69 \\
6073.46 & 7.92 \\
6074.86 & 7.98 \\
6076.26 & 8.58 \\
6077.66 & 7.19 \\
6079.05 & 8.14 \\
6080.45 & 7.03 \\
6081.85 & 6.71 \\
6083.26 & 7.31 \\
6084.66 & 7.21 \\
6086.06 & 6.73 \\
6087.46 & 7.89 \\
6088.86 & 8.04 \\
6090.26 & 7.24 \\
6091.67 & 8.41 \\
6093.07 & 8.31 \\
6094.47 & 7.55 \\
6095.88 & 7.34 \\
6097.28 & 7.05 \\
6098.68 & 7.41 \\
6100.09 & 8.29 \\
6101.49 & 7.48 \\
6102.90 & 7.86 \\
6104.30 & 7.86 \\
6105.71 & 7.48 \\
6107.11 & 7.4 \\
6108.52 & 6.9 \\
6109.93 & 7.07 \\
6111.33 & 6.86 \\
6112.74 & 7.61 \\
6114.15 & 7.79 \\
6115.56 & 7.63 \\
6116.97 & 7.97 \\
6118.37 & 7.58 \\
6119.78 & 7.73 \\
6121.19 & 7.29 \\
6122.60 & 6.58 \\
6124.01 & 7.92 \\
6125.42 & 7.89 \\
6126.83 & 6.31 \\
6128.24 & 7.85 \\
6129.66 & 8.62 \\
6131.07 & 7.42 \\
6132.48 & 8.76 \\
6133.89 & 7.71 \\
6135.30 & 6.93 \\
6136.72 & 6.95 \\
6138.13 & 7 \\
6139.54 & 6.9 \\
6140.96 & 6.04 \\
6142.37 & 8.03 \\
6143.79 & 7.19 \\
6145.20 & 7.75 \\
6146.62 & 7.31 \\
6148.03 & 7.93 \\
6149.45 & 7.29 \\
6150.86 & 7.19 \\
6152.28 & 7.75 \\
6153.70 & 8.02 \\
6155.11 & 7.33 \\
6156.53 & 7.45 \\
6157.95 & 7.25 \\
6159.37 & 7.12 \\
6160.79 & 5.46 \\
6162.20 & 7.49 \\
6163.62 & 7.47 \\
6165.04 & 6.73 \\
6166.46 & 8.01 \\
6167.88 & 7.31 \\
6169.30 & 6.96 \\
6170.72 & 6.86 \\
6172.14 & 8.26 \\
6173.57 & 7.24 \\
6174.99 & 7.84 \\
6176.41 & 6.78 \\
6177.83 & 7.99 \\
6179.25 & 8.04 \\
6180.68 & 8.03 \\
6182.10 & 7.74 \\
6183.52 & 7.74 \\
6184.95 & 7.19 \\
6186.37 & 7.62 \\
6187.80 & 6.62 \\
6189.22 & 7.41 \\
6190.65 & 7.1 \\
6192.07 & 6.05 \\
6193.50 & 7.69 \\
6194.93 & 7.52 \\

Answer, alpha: -2.1 Angstrom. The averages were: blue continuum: 7.3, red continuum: 7.55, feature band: 8.08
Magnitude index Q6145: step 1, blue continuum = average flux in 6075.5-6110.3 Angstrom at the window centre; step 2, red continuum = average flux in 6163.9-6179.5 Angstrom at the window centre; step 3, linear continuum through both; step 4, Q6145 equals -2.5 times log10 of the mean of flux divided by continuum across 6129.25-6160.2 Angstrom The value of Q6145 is 0.01 mag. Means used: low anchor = 7.54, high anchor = 7.44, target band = 7.43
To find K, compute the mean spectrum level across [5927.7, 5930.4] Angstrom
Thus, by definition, 7.2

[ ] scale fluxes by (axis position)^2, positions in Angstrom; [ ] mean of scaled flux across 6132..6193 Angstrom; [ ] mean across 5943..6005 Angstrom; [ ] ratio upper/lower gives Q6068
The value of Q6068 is 1.05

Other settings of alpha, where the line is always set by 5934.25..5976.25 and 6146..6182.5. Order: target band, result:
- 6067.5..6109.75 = -0.6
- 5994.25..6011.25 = 0.7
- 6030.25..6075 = -0.7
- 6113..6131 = -0.3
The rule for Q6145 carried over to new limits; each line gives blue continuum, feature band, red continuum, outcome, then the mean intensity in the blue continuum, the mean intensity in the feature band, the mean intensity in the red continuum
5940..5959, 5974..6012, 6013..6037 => 0.06 mag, 7.45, 7.36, 8.08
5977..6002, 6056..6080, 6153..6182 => -0.05 mag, 7.36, 7.74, 7.39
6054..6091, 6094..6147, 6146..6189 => 0.00 mag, 7.57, 7.46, 7.4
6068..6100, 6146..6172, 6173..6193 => 0.02 mag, 7.61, 7.3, 7.39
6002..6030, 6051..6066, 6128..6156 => 0.01 mag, 7.75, 7.6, 7.49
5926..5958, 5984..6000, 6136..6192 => 0.02 mag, 7.56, 7.4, 7.33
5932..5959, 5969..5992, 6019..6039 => 0.03 mag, 7.57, 7.52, 7.91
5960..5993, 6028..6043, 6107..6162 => -0.03 mag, 7.55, 7.73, 7.38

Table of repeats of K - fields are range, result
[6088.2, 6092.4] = 7.89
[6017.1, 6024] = 8.18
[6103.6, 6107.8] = 7.59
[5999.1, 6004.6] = 6.93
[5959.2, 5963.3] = 8.38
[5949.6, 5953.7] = 7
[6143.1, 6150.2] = 7.5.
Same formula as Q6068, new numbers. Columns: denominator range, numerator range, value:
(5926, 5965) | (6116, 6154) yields 1.04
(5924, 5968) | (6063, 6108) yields 1.06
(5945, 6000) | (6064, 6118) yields 1.05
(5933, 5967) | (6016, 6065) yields 1.04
